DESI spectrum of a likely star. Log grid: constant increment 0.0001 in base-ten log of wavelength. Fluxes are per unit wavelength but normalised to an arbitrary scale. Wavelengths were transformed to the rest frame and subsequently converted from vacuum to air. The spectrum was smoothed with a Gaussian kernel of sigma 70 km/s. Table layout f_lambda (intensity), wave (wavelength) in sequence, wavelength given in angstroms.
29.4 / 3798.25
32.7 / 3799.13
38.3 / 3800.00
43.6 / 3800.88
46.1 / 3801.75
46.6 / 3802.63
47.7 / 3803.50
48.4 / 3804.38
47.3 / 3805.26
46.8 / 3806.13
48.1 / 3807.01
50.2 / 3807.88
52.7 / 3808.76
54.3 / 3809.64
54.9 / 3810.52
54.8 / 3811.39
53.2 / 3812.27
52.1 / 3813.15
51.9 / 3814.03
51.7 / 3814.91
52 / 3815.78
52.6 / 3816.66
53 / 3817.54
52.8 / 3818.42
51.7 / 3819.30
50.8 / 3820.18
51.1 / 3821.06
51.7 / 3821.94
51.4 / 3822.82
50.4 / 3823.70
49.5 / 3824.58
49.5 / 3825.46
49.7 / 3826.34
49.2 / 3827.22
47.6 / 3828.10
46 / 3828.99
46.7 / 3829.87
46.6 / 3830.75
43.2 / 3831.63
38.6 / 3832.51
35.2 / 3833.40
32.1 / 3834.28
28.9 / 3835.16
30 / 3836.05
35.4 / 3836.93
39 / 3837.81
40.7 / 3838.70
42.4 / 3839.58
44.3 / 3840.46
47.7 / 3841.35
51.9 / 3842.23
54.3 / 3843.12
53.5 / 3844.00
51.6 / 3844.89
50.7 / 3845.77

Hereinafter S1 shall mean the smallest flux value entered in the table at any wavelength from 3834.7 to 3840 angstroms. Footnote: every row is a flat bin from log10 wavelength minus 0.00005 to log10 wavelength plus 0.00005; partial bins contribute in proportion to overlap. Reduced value 28.9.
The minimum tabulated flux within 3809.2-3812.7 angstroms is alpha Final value 53.2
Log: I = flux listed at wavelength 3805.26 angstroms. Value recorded 47.3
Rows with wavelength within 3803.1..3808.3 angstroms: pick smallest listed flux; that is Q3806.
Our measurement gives 46.8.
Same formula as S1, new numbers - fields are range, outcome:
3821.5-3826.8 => 49.5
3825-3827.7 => 49.2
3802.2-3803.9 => 46.6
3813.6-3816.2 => 51.7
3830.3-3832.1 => 43.2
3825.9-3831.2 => 46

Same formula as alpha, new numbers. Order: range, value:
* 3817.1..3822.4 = 50.8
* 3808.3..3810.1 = 52.7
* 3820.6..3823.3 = 51.1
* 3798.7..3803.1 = 32.7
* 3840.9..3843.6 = 47.7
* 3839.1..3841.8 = 42.4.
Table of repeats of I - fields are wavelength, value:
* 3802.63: 46.6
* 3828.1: 47.6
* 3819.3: 51.7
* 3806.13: 46.8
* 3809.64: 54.3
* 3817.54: 53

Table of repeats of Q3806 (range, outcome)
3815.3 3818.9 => 52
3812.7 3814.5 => 51.9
